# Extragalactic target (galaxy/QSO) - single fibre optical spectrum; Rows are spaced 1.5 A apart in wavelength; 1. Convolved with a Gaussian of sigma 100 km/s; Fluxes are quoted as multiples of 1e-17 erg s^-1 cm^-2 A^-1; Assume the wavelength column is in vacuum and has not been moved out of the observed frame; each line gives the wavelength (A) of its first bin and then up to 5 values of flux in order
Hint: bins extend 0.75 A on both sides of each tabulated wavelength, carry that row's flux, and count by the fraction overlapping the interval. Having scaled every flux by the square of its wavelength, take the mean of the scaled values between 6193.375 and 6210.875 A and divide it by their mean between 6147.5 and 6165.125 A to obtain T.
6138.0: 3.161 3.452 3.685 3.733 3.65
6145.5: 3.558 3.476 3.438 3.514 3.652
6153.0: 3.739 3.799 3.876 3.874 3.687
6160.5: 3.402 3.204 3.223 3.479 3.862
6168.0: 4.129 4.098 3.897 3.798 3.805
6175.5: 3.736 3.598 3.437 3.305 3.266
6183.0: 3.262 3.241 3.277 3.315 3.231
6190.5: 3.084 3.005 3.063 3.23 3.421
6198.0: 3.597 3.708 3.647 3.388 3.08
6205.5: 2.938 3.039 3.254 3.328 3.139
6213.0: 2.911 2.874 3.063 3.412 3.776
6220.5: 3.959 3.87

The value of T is 0.9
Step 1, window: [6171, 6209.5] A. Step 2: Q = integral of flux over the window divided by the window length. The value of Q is 3.36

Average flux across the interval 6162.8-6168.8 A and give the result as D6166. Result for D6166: 3.68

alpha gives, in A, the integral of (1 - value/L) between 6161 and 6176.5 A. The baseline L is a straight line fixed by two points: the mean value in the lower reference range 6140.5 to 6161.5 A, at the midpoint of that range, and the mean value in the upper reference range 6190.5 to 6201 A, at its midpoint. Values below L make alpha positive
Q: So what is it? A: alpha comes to -0.9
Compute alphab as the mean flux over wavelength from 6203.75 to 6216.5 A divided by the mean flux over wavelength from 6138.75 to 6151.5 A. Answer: 0.86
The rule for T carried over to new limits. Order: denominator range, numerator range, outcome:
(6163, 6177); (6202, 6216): 0.83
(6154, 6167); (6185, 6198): 0.91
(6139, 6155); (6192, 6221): 0.93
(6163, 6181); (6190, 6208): 0.89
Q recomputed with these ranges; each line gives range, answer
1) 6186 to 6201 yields 3.31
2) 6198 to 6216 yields 3.22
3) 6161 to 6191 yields 3.52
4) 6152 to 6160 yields 3.78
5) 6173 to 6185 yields 3.47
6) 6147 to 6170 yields 3.65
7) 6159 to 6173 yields 3.68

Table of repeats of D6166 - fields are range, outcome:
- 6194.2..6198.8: 3.42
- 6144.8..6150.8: 3.5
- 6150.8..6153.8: 3.7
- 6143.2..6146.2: 3.61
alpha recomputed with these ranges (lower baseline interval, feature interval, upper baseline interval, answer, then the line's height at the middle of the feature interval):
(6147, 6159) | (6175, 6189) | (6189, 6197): -0.27 A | 3.3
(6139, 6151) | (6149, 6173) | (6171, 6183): -0.89 A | 3.57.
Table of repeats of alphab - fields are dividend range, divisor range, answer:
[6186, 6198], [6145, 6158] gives 0.88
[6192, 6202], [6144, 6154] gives 0.95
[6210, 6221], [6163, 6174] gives 0.87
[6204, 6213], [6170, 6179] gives 0.84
